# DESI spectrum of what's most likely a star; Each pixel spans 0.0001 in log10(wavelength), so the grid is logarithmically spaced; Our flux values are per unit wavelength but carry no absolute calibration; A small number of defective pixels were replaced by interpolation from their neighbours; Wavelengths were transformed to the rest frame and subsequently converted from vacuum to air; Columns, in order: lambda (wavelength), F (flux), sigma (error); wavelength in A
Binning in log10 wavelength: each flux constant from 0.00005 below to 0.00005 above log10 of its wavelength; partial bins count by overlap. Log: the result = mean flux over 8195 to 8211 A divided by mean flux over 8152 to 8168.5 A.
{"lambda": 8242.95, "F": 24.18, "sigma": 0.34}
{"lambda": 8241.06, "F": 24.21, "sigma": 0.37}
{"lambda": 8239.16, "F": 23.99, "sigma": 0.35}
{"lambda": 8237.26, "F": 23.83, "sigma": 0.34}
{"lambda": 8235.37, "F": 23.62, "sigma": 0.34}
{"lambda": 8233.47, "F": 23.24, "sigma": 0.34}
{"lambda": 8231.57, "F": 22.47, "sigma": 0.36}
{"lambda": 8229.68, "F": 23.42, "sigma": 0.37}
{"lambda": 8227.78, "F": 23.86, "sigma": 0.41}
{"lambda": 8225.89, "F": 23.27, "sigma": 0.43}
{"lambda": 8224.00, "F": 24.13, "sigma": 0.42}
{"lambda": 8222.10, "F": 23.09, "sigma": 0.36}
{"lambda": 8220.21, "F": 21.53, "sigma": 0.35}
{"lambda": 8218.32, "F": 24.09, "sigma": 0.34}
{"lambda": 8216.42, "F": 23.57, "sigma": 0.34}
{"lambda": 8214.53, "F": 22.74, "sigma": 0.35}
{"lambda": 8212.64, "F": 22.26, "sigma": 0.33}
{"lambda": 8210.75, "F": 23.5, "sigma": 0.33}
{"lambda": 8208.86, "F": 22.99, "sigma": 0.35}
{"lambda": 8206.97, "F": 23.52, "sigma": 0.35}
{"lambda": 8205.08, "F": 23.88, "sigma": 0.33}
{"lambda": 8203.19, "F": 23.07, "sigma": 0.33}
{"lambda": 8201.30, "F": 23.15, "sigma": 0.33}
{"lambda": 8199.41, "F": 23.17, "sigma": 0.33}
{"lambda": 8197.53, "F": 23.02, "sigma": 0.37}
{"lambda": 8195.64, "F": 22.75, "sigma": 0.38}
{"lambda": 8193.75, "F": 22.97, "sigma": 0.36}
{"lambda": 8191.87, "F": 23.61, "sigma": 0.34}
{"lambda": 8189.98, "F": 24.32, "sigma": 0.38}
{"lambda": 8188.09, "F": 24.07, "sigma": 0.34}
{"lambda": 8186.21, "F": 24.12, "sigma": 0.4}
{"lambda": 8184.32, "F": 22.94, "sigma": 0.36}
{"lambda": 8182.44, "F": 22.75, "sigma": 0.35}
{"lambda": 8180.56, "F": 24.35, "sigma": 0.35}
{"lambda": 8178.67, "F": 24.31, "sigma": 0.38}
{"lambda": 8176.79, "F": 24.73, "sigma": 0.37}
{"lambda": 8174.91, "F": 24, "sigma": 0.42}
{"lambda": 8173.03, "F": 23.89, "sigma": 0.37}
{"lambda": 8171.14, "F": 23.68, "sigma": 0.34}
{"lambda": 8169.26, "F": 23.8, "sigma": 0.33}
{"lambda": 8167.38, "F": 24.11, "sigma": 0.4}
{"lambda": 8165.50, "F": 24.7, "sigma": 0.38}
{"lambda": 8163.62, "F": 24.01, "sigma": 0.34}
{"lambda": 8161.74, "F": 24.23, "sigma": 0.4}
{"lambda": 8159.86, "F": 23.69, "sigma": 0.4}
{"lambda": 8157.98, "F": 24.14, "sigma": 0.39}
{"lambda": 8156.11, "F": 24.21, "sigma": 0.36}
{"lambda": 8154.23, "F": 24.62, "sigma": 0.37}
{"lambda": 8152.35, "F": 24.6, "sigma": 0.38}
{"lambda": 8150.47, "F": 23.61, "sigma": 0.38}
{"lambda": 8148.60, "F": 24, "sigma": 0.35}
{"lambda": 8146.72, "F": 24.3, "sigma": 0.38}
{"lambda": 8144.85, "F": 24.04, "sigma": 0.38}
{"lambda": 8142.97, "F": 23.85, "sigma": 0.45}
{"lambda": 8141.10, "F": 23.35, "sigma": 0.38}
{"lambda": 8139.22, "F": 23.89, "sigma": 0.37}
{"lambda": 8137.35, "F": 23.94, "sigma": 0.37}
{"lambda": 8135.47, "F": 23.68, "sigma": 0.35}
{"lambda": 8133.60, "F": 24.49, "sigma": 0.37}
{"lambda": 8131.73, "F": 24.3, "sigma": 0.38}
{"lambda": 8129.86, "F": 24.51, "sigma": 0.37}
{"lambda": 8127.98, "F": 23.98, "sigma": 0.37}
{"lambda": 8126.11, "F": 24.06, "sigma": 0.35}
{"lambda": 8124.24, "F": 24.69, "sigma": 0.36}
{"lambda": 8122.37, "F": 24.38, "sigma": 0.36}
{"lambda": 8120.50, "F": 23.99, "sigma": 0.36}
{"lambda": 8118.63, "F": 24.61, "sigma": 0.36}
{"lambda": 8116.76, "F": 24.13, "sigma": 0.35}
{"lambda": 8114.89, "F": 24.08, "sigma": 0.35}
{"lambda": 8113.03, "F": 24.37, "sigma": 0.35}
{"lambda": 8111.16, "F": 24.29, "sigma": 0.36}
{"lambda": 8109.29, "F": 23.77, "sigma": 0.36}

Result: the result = 0.96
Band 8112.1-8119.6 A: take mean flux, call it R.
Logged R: 24.3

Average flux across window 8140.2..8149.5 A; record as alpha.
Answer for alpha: 23.9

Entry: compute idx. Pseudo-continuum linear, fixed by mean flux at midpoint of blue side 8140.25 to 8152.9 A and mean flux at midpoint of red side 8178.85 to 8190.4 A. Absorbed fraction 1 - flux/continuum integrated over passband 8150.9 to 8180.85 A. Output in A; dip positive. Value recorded -0.4 A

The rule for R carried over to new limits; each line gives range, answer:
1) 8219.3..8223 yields 22.3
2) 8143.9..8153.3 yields 24.1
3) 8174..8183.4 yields 24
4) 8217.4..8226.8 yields 23.2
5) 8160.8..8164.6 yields 24.1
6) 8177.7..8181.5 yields 24.3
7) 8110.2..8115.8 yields 24.3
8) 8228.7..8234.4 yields 23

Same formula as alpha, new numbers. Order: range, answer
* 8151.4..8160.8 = 24.2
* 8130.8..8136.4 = 24.2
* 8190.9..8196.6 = 23.1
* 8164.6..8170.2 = 24.2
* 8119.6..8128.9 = 24.2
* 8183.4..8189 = 23.7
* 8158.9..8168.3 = 24.1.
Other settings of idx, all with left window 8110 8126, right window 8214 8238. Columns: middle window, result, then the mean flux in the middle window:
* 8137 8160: 0.0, 24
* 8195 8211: 0.2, 23.2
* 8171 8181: -0.2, 24.2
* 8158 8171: -0.1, 24.1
